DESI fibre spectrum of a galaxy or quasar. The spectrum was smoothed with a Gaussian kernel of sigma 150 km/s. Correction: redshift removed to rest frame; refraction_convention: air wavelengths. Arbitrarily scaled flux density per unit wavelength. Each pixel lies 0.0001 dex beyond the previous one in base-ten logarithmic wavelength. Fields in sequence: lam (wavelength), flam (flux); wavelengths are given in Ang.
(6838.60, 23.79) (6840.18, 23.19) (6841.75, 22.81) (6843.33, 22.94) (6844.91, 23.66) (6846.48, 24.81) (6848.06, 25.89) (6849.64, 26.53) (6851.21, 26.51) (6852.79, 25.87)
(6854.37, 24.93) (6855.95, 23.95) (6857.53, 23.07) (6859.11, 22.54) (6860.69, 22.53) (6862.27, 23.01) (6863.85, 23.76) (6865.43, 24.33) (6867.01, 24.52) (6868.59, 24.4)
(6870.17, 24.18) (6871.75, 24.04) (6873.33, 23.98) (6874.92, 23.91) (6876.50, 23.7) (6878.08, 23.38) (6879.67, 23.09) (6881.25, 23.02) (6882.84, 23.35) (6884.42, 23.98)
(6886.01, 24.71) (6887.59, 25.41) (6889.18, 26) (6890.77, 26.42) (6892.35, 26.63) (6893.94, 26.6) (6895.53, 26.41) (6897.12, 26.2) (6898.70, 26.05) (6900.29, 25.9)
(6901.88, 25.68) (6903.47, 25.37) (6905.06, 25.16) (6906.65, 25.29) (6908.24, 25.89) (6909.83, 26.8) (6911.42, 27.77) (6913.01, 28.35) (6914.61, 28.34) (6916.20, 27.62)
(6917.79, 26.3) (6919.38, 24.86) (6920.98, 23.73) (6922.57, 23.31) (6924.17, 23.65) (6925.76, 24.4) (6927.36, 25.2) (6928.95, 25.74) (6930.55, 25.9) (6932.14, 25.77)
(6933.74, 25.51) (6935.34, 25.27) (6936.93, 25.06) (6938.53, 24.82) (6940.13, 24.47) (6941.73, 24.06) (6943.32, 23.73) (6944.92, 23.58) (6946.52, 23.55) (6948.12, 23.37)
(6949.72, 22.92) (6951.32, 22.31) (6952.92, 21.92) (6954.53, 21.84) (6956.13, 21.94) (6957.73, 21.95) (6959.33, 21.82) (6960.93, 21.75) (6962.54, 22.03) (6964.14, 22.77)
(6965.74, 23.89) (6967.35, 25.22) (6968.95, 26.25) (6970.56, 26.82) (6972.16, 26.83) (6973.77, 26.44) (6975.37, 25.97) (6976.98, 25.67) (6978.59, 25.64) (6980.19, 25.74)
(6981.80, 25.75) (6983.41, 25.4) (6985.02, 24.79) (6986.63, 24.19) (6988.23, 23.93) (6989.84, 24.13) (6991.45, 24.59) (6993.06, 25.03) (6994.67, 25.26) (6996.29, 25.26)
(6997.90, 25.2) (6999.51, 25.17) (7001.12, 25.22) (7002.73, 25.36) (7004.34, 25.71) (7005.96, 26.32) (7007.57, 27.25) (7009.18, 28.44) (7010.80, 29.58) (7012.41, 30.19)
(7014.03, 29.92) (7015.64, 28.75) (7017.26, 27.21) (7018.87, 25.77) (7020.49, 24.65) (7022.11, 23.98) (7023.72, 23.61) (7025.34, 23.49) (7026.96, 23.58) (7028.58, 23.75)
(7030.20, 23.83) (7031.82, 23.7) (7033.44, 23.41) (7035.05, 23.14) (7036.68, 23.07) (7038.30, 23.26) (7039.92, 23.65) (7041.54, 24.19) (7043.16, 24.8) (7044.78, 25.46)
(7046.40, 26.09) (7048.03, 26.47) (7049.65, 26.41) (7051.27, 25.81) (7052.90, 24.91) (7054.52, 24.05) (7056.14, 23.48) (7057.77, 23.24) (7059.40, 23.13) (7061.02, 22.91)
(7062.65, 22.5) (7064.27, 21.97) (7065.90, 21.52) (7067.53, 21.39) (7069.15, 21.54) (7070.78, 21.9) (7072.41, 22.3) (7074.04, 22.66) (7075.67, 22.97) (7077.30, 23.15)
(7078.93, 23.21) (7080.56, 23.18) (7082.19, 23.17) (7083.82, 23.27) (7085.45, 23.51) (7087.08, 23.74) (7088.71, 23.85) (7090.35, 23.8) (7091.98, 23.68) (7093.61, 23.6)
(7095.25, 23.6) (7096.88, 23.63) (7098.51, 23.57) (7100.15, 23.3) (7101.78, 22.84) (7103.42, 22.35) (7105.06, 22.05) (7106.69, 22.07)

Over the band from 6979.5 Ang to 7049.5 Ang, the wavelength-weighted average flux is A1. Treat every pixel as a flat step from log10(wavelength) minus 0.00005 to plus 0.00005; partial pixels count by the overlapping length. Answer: 25.3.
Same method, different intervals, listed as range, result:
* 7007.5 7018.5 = 28.8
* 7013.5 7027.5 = 25.6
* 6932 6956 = 23.8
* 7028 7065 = 24.1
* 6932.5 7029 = 24.9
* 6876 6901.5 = 25.1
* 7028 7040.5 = 23.5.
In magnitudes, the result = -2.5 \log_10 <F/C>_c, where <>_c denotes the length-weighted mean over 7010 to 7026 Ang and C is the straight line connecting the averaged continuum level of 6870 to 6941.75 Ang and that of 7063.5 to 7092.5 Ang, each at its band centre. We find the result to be -0.13 mag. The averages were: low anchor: 25.3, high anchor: 22.8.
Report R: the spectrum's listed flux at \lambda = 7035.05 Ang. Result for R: 23.14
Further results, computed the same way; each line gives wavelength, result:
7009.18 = 28.44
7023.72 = 23.61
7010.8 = 29.58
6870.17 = 24.18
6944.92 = 23.58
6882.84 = 23.35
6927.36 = 25.2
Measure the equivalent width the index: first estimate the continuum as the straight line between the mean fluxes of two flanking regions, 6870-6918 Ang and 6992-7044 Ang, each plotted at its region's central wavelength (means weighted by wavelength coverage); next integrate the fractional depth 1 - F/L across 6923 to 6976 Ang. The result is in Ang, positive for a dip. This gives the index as 2.7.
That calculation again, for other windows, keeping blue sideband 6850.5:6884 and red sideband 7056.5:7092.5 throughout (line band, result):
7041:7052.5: -1.3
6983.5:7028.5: -5.0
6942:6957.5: 0.4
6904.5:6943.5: -3.1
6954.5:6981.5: -1.1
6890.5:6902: -1.2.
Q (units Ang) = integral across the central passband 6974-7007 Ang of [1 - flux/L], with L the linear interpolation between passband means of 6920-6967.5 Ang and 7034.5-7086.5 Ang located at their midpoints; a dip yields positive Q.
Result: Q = -2.3 Ang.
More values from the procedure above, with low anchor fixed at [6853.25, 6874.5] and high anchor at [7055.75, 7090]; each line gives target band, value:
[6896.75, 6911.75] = -1.48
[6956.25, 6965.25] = 0.47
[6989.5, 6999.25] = -0.75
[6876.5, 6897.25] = -1.07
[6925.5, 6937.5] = -0.98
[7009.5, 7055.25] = -4.54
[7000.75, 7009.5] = -1.21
